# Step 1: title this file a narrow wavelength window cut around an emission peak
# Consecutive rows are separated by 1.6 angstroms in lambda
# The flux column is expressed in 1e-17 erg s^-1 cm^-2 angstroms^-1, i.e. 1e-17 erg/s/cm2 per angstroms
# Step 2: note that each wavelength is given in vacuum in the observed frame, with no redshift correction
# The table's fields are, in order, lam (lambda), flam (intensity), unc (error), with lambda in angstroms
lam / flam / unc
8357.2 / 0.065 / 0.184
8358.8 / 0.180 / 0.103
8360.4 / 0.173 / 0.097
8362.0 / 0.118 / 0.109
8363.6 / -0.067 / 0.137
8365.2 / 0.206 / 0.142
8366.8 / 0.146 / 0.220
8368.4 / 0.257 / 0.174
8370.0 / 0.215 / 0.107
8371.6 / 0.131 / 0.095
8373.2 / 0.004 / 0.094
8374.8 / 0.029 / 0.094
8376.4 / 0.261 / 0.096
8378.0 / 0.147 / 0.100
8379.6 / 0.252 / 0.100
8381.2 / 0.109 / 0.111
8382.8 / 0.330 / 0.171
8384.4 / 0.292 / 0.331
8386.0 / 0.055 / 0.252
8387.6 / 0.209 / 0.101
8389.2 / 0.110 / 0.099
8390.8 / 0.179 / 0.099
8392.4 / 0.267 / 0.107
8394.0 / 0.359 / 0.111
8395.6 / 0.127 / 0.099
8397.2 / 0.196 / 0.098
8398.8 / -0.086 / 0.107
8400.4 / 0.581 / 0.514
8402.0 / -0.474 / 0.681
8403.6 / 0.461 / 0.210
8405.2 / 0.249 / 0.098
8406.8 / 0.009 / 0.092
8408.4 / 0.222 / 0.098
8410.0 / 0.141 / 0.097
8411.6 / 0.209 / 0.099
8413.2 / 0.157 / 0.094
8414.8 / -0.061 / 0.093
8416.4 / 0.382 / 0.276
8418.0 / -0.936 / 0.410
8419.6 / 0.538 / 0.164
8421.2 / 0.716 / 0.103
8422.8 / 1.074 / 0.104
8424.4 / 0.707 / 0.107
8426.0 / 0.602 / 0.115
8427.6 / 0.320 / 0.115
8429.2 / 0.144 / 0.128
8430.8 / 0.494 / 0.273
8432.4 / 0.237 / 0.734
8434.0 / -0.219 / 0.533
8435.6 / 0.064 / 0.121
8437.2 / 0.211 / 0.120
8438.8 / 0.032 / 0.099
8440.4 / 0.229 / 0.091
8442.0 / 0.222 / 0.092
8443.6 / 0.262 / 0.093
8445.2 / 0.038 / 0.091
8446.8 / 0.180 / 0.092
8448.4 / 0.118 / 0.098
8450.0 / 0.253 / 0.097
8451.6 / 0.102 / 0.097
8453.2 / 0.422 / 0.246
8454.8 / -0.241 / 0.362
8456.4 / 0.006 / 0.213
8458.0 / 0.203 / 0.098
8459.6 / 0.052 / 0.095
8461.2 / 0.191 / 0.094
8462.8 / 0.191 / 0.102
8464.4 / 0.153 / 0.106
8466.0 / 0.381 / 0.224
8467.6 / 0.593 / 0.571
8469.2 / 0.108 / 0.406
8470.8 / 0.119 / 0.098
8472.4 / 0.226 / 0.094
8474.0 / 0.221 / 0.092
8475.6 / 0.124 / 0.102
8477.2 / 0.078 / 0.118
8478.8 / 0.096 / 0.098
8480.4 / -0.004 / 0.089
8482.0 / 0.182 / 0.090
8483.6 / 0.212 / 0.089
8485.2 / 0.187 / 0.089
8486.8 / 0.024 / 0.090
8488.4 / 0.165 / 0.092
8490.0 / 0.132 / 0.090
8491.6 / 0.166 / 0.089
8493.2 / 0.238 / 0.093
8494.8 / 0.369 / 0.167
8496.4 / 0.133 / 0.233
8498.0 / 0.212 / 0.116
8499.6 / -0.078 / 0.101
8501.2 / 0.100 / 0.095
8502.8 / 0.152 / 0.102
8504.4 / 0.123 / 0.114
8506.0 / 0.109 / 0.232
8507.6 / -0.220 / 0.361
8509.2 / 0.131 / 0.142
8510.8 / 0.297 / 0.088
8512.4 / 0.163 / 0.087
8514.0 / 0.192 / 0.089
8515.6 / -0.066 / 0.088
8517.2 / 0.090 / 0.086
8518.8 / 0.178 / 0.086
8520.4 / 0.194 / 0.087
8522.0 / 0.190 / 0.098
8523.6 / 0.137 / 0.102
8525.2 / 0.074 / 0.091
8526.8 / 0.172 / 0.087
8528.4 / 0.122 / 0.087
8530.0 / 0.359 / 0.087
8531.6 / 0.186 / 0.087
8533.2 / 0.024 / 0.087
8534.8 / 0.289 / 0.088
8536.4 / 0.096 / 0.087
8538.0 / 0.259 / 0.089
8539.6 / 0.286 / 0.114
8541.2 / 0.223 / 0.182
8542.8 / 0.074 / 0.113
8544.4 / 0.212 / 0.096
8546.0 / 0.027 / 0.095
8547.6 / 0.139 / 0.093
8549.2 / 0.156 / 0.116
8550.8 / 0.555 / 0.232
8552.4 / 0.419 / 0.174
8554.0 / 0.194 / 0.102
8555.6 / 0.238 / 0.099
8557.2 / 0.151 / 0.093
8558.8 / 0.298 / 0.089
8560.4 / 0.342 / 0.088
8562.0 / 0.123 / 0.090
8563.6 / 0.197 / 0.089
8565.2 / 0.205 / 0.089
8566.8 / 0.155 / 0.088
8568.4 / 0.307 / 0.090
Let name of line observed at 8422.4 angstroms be H-beta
